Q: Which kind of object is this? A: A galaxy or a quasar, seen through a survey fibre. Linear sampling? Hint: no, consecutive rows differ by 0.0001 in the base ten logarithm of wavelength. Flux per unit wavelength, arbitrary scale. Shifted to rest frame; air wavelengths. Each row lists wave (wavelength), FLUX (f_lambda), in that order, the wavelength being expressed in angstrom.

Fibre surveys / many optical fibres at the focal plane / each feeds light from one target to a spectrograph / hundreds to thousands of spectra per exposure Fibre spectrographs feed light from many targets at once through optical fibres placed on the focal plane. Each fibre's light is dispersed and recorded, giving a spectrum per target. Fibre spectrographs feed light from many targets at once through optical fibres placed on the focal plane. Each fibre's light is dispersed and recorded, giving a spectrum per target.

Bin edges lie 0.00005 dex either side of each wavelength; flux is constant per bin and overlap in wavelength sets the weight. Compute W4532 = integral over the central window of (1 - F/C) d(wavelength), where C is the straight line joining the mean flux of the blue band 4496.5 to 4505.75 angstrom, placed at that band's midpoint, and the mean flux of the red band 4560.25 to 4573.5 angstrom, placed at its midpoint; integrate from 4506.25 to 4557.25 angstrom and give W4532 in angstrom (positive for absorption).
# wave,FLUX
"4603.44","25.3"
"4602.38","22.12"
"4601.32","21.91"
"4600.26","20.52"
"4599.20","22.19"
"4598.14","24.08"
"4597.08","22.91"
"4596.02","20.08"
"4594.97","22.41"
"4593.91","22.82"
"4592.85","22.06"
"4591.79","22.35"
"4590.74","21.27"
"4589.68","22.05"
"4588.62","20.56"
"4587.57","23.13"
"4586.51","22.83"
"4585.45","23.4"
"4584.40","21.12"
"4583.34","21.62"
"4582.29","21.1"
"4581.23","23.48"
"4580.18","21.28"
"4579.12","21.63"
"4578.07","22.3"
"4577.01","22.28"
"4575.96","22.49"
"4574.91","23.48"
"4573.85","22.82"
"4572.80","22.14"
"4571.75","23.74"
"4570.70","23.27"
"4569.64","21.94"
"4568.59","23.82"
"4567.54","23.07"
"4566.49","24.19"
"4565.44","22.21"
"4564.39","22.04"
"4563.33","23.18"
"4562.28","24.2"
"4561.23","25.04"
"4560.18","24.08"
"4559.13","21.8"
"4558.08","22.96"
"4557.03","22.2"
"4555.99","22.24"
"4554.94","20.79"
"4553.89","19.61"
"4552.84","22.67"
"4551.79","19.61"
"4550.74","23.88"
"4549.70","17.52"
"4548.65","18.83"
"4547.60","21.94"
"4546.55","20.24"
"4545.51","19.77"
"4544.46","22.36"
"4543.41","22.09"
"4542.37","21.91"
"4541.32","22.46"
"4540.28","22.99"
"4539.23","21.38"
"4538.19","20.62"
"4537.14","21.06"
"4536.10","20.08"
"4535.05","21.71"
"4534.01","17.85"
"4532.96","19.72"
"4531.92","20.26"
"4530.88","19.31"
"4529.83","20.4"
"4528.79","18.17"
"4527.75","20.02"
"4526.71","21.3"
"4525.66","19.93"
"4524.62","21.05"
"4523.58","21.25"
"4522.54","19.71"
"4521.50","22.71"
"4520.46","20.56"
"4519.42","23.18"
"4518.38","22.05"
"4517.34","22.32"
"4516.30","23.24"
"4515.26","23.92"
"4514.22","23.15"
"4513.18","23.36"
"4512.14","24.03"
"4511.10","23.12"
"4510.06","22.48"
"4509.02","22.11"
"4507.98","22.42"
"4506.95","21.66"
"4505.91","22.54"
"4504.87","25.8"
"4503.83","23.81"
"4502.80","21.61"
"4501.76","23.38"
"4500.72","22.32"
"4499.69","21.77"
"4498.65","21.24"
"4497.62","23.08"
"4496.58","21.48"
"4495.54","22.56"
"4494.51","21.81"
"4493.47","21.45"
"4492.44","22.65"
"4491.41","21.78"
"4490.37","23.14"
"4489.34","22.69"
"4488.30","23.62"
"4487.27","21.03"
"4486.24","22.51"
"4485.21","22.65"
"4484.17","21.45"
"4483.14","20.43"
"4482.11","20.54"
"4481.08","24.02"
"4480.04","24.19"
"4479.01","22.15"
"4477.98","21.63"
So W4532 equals 3.7 angstrom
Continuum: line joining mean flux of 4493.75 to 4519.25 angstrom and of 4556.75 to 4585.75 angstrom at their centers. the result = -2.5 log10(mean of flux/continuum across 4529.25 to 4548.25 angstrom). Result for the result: 0.092 mag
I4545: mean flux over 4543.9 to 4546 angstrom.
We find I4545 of 21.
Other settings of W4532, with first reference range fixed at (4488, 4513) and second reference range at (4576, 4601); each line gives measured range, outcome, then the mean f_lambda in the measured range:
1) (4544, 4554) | 0.7 angstrom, 20.7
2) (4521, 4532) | 1.0 angstrom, 20.4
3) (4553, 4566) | -0.2 angstrom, 22.5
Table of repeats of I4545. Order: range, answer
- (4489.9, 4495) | 22.1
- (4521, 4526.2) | 20.9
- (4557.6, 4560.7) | 22.9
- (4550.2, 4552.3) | 21.8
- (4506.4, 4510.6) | 22.2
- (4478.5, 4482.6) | 22.7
